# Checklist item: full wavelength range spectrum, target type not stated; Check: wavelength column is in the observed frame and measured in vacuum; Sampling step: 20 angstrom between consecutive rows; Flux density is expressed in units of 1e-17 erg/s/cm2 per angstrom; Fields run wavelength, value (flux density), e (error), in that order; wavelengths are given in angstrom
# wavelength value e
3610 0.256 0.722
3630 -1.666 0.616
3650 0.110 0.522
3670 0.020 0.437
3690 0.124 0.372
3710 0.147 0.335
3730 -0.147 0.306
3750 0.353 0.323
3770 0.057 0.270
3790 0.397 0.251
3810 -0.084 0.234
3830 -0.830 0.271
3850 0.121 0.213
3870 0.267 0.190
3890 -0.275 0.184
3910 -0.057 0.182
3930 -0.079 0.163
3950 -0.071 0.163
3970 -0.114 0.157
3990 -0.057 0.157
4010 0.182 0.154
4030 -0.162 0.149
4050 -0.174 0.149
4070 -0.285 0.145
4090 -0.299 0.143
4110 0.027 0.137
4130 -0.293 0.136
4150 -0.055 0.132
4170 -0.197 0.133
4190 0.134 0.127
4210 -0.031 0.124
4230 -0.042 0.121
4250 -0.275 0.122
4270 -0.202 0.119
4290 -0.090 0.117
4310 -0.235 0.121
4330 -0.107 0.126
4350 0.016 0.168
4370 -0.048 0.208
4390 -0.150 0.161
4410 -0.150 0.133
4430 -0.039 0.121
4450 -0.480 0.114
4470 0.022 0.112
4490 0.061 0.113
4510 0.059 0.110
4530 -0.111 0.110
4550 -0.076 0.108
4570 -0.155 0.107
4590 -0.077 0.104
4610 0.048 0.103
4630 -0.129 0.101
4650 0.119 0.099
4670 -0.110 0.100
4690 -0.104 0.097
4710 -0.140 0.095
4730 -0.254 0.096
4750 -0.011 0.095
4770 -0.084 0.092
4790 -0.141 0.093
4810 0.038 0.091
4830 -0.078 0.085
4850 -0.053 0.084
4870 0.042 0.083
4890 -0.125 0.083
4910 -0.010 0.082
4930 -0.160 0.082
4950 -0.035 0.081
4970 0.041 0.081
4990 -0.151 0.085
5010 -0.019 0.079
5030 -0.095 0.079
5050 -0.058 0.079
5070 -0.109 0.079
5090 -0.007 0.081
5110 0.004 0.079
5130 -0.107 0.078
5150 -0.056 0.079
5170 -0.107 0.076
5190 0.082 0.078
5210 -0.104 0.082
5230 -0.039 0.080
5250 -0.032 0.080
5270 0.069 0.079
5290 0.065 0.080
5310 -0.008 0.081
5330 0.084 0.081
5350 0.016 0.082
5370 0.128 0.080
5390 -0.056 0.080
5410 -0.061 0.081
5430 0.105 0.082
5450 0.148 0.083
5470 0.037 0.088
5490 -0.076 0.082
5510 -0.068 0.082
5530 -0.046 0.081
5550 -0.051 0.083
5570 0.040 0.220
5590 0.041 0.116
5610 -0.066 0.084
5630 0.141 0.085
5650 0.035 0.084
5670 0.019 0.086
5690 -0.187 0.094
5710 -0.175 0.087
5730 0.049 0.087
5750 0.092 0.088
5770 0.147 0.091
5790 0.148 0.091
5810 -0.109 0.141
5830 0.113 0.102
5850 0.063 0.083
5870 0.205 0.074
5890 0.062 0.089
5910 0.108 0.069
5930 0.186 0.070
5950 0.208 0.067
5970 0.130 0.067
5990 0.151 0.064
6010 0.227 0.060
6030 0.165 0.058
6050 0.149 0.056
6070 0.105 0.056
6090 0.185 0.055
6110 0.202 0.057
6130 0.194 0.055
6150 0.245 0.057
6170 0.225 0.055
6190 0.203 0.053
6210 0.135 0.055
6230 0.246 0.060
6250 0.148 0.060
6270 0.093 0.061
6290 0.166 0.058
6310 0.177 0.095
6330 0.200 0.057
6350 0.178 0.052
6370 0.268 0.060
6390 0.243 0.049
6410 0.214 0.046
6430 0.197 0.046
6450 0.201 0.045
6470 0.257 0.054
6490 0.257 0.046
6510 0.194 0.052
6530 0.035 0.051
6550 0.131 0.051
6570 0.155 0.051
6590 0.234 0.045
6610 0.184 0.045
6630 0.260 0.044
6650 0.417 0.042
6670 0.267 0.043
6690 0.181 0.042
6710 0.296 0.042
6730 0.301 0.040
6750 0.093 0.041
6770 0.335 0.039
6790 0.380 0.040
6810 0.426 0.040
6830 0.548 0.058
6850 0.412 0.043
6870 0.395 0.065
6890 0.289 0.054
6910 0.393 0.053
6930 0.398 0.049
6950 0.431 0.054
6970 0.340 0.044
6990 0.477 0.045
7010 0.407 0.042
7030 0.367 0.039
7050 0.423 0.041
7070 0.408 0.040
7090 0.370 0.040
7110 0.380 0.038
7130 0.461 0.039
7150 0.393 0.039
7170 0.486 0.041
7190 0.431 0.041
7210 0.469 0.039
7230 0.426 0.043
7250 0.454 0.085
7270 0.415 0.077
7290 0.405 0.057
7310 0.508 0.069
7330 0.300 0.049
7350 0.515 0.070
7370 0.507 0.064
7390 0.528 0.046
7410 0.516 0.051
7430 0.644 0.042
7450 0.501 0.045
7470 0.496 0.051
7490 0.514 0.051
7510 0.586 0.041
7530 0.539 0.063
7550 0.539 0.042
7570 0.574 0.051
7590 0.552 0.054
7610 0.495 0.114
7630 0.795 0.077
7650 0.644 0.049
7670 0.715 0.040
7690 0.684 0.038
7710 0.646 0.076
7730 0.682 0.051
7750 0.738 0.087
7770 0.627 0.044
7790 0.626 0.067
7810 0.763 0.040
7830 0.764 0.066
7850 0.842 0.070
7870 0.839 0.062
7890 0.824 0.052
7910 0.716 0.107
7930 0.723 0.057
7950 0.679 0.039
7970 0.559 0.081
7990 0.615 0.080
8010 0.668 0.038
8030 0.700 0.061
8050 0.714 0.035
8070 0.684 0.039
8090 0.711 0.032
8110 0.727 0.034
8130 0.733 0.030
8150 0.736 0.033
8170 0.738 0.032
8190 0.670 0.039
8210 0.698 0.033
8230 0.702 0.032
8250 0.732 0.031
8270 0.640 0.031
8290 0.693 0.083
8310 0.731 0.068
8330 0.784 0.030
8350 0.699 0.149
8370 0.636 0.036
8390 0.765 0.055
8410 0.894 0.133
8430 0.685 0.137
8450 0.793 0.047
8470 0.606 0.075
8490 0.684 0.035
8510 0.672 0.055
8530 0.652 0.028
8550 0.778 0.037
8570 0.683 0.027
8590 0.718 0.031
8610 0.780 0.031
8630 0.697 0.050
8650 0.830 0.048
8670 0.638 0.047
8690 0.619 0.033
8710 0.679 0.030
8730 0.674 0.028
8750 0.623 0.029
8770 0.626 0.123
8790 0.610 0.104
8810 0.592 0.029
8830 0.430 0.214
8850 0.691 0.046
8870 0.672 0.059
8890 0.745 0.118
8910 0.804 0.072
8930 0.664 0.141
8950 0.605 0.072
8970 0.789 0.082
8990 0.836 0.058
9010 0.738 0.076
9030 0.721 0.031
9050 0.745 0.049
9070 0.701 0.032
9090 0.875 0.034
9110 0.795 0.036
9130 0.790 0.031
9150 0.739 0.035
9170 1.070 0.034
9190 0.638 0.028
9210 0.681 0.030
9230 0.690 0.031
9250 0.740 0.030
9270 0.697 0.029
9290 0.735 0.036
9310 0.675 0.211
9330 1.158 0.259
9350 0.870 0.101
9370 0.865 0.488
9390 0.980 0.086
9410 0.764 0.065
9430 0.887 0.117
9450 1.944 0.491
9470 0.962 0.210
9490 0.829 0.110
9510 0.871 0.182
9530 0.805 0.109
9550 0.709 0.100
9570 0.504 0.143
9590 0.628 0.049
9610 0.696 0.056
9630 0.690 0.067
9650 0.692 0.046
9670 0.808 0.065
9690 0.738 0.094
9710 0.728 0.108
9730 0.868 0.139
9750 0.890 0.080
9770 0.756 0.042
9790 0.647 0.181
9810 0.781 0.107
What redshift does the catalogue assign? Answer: 0.70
